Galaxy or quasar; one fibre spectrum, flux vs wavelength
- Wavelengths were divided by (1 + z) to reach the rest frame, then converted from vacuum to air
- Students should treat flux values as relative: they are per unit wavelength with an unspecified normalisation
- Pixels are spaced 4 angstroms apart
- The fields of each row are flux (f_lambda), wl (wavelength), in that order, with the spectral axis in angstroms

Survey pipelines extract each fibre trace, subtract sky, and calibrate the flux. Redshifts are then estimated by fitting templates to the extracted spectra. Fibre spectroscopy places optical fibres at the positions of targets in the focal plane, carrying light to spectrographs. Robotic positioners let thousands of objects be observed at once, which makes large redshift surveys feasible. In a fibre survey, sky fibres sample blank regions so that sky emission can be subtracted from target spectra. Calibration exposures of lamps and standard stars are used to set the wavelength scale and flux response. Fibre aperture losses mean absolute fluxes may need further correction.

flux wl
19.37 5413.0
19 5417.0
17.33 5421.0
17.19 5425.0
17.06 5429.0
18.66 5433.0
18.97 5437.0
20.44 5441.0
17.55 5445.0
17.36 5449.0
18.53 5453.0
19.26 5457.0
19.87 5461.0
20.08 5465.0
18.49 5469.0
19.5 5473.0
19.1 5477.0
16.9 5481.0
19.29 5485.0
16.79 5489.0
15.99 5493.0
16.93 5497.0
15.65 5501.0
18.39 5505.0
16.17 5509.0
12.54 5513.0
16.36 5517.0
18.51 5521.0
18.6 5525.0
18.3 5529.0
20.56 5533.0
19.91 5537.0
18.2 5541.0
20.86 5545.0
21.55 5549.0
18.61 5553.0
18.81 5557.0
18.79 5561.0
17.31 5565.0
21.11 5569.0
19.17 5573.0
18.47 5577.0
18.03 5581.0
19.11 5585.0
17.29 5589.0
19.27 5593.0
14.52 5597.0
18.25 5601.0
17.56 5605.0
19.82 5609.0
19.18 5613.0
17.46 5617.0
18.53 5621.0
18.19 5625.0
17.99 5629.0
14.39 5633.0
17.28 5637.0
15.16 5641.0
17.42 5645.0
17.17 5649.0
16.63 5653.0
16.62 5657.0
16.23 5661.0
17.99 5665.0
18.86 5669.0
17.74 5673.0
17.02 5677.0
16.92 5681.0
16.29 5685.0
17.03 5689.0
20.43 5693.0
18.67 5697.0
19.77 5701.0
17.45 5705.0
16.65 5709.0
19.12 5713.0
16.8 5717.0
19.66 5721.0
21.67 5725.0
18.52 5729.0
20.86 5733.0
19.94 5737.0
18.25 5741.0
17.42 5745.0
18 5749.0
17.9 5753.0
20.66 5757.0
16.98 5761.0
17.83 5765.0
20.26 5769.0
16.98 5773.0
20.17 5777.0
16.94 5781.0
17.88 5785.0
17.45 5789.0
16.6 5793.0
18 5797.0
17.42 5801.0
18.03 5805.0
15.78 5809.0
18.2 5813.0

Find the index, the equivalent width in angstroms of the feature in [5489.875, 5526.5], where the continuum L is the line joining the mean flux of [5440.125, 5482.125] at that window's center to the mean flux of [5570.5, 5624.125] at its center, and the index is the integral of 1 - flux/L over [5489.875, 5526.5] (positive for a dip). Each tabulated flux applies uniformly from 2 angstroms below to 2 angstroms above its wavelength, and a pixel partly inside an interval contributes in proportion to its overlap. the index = 4.1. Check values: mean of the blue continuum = 18.8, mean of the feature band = 16.6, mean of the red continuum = 18.2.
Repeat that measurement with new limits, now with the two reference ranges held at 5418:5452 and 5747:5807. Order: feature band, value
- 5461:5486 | -1.2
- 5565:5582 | -0.9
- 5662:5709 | 0.4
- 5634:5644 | 1.1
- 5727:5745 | -1.1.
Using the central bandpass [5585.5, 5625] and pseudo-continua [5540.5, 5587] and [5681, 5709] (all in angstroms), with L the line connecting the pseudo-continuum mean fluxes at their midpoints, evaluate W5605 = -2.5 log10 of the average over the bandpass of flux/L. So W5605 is 0.05 mag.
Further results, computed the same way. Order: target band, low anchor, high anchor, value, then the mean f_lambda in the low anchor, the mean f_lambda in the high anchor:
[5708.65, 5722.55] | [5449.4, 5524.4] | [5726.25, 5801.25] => 0.00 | 17.7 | 18.4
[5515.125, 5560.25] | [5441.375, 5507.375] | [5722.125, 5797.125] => -0.05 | 18.2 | 18.6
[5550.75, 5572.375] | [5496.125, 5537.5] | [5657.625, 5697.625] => -0.09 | 17.4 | 17.6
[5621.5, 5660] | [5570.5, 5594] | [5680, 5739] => 0.11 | 18.6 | 18.7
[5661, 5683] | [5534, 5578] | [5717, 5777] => 0.09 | 19.4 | 18.9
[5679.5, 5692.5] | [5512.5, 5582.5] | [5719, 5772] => 0.11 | 18.8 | 19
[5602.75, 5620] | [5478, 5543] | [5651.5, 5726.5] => -0.05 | 17.5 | 18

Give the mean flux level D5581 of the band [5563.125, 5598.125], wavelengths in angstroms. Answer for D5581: 18.4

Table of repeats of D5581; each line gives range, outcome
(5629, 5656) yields 16.5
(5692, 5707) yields 19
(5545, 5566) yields 19.3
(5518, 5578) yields 19.2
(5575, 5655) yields 17.6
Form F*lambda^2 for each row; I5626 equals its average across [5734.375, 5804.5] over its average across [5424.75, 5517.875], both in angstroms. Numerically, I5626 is 1.13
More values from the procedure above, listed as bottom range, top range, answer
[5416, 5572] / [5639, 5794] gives 1.07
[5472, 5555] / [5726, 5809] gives 1.11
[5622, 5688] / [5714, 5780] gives 1.14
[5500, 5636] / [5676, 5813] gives 1.07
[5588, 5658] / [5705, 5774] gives 1.12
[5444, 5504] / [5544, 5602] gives 1.07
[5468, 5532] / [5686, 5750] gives 1.17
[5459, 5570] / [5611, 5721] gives 1.01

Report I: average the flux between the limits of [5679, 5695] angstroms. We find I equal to 17.7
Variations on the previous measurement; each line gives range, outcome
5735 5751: 18.4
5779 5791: 17.4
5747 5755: 17.9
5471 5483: 18.5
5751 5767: 18.3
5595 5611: 17.5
